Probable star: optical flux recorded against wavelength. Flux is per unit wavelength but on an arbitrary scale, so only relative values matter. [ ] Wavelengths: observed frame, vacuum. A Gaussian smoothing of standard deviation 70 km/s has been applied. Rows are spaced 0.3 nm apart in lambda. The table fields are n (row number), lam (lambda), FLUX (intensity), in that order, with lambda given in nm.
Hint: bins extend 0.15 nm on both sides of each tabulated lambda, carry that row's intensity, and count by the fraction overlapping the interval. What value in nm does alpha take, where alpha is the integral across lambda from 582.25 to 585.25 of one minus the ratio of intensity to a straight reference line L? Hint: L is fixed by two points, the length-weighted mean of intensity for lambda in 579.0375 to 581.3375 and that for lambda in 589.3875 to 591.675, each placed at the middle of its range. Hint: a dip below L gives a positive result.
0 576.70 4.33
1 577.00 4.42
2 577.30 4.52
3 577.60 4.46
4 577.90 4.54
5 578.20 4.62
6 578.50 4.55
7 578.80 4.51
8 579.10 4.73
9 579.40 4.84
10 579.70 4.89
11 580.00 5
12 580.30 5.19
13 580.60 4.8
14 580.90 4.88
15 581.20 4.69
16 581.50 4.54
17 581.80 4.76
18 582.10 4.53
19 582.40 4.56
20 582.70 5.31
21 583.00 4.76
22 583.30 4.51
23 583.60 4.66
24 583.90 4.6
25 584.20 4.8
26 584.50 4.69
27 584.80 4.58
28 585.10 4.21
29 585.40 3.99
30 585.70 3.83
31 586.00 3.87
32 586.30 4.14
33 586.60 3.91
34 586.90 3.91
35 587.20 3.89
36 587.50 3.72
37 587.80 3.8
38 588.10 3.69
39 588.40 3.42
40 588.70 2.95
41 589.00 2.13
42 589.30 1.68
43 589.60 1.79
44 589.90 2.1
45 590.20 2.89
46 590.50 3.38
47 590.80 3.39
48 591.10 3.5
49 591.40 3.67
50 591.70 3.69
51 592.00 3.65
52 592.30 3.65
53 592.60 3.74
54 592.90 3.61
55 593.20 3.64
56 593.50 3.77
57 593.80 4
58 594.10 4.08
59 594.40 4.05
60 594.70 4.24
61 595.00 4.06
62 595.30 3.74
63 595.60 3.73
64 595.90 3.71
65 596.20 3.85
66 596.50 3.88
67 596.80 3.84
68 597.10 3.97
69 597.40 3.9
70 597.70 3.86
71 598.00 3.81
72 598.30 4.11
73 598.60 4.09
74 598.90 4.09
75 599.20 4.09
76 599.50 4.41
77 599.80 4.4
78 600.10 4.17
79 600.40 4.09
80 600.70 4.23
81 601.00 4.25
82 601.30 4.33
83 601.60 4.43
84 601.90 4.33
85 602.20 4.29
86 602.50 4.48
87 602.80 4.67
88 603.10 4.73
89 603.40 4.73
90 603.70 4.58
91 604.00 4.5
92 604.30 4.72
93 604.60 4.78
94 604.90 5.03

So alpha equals -0.317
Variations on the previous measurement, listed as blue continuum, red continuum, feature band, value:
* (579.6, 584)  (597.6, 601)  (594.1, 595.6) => 0.104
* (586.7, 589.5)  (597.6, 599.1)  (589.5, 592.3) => 0.227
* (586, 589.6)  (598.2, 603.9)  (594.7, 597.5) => 0.067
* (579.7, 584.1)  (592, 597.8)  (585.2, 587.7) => 0.304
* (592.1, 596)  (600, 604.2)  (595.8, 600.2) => 0.125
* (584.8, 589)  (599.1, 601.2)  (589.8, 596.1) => 0.535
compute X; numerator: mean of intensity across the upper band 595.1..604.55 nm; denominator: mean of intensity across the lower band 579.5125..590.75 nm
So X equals 1.0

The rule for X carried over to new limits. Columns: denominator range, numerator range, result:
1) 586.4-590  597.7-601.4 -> 1.34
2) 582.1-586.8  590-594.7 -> 0.82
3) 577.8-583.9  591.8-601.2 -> 0.83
